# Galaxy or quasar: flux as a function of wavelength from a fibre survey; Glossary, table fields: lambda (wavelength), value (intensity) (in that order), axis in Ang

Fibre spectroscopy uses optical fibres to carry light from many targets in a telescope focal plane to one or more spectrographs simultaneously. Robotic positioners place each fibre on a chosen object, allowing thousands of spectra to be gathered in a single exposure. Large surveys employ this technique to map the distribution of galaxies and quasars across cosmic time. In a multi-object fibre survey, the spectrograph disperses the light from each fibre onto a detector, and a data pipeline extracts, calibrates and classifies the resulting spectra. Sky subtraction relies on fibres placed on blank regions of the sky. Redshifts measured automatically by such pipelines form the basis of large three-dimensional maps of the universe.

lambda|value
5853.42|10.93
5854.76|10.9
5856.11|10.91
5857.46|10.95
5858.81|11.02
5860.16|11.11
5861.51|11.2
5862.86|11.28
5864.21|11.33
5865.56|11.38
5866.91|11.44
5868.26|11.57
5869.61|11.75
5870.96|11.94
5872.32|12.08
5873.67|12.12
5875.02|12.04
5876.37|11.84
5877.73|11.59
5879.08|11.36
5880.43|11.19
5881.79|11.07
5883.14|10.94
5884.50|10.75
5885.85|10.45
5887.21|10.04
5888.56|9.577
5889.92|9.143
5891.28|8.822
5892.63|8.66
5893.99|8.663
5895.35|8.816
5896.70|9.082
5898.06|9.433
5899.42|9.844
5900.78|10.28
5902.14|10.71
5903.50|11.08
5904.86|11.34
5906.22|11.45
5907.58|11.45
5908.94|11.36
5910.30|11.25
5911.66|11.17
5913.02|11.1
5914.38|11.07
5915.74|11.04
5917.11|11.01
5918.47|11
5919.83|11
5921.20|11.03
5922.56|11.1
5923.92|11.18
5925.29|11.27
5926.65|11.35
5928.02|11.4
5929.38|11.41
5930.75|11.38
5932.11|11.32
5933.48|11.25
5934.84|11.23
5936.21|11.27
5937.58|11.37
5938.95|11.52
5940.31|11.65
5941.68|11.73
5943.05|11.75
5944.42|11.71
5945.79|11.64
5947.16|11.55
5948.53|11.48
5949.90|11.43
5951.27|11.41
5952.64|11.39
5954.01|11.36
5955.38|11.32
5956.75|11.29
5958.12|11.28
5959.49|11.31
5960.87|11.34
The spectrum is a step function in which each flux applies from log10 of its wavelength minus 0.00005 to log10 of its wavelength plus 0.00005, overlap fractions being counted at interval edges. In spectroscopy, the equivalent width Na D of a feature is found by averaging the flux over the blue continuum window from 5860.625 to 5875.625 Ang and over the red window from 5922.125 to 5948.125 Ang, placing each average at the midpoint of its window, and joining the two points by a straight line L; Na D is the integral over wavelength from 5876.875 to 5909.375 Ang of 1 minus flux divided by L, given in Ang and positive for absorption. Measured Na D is 3.6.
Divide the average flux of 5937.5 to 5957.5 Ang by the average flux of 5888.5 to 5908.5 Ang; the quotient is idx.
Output 1.16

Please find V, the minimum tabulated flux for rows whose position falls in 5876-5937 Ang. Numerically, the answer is 8.66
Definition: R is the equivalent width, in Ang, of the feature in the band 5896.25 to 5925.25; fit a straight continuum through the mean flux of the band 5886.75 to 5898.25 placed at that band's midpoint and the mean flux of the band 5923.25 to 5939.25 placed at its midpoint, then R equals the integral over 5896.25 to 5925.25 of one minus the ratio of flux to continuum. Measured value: -2.10 Ang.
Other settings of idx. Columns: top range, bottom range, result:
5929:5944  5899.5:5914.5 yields 1.03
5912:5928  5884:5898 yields 1.18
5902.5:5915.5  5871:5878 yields 0.94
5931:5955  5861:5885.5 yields 1.00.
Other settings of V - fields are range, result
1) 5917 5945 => 11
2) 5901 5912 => 10.71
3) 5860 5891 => 9.143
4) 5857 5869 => 10.95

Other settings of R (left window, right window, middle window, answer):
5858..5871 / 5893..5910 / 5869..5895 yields 0.40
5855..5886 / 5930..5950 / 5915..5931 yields 0.39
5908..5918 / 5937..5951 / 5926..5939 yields 0.09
